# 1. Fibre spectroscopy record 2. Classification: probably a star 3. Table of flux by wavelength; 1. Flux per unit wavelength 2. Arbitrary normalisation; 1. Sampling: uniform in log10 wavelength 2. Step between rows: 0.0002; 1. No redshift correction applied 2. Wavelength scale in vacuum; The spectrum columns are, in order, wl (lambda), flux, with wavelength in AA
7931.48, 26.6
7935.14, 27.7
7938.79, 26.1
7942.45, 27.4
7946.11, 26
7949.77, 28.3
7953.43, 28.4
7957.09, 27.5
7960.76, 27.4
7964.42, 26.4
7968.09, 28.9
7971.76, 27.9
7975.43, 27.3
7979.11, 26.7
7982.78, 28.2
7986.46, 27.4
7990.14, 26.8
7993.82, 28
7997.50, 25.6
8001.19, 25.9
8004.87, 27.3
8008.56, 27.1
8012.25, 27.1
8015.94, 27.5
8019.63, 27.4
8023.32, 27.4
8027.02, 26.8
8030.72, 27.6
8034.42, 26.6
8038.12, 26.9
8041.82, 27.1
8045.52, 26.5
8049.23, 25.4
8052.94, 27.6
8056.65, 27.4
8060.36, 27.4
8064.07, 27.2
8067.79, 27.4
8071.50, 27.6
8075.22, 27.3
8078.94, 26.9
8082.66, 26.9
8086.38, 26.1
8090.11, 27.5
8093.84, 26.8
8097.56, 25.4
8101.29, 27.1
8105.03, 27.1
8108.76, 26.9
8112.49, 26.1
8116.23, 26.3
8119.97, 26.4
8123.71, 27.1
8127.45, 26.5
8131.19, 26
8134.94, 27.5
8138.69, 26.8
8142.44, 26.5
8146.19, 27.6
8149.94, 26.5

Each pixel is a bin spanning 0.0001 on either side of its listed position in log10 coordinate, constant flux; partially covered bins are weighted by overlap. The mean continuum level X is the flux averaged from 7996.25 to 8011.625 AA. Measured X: 26.6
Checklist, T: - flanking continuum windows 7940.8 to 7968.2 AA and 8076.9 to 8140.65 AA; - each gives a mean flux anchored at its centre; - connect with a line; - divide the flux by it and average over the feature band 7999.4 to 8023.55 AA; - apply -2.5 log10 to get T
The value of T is 0.00 mag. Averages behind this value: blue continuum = 27.5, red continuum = 26.7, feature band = 27.1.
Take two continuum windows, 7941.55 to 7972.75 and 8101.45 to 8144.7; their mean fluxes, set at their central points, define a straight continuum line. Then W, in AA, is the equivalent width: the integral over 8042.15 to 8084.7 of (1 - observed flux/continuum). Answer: -0.1 AA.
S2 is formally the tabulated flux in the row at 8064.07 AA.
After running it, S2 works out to 27.2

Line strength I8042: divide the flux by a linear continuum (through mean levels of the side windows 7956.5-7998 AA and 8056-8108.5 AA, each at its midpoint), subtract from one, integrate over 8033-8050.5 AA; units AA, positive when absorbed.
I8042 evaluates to 0.4 AA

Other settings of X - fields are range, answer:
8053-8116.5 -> 26.9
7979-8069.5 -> 27.1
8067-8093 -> 27.1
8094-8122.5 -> 26.5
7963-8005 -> 27.2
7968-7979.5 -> 27.6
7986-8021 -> 27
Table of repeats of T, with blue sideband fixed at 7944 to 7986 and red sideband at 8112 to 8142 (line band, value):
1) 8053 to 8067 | -0.02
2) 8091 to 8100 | 0.02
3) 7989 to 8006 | 0.03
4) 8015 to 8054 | 0.01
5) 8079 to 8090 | 0.01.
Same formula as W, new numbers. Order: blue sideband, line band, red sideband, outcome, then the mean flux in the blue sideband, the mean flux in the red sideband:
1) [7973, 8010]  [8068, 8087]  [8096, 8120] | -0.3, 27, 26.5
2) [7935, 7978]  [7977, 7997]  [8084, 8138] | 0.0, 27.4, 26.6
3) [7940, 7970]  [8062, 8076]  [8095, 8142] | -0.3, 27.5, 26.6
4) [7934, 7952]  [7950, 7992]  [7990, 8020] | -0.8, 27.1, 27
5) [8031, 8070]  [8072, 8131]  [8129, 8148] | 0.5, 27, 26.9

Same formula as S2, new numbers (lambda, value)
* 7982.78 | 28.2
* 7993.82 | 28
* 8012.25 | 27.1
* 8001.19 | 25.9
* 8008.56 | 27.1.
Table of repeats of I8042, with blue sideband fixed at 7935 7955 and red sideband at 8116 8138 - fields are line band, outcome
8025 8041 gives 0.0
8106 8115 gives 0.1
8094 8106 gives 0.1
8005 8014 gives 0.0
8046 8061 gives 0.0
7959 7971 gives -0.2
